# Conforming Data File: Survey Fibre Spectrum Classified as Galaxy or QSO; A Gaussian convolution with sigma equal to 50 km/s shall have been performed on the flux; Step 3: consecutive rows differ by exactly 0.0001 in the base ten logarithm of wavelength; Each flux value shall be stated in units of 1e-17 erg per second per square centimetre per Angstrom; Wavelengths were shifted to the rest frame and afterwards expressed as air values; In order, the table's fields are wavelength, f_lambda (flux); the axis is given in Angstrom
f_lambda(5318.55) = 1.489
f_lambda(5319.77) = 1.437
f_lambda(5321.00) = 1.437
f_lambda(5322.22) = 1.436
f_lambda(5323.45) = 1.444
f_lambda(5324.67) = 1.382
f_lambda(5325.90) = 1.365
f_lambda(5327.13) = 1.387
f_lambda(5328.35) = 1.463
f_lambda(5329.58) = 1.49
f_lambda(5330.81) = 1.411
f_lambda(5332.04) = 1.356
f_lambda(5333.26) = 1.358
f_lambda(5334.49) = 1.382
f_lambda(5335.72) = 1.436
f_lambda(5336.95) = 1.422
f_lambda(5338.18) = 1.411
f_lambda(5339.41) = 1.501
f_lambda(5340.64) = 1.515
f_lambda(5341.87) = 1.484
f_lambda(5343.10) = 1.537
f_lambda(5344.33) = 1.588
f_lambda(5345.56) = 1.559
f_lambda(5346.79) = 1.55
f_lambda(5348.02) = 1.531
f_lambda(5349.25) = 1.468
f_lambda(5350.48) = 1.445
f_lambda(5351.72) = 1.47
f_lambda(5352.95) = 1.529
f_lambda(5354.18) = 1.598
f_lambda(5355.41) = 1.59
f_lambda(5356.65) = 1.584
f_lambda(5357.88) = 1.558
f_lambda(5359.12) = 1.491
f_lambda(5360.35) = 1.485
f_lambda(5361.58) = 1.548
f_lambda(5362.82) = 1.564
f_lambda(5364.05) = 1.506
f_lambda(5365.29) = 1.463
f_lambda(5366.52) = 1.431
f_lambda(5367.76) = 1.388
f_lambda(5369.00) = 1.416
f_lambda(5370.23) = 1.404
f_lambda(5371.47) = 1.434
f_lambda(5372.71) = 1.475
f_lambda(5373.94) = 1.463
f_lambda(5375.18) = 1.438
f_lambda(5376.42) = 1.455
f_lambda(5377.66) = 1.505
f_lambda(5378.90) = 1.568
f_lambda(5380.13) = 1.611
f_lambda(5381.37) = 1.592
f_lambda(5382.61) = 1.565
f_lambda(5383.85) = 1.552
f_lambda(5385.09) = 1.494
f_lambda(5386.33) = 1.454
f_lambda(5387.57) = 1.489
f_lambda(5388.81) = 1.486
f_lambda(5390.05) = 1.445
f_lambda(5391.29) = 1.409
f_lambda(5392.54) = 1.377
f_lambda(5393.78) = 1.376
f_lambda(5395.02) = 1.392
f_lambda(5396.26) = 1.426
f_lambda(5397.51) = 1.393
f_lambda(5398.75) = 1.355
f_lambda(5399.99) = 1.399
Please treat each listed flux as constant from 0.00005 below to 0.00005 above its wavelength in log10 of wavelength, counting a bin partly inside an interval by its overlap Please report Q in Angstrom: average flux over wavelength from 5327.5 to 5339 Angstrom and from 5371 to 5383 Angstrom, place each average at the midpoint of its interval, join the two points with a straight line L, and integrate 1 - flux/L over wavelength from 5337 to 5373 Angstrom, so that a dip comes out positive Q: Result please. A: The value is -0.9 Angstrom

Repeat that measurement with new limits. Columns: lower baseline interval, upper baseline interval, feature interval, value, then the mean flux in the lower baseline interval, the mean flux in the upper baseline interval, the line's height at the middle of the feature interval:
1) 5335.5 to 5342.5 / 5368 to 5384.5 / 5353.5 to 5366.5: -0.46 Angstrom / 1.46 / 1.5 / 1.48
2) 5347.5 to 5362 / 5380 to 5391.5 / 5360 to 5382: 0.44 Angstrom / 1.52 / 1.51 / 1.52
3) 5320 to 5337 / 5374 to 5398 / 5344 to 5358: -0.98 Angstrom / 1.41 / 1.47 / 1.44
